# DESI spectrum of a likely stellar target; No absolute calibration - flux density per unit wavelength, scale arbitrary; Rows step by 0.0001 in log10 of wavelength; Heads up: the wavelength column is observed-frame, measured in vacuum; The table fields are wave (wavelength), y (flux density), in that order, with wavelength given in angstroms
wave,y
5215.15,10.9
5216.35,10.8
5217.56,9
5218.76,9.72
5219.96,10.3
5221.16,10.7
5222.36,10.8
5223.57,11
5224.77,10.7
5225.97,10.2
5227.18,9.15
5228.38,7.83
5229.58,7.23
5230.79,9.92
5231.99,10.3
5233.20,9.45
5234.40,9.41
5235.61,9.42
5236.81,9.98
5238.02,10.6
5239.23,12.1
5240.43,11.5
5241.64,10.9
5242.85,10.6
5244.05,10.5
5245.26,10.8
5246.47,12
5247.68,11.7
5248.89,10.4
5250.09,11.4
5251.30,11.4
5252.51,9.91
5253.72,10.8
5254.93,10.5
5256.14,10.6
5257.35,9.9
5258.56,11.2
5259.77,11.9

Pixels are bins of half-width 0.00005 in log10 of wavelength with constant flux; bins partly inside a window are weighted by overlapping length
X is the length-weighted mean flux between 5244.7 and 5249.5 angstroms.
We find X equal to 11.2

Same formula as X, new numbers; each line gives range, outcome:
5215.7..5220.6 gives 9.97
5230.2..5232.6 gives 10.1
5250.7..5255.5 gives 10.7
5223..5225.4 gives 10.9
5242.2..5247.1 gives 11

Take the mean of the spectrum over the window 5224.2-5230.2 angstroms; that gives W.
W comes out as 9.01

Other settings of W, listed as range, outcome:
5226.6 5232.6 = 8.89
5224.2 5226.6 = 10.4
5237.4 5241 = 11.4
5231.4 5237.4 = 9.71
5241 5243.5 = 10.8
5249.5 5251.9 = 11.4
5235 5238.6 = 9.99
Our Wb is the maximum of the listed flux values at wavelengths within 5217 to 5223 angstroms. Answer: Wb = 10.8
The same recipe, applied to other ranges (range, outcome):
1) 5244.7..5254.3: 12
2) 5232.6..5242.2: 12.1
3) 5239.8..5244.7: 11.5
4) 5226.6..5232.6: 10.3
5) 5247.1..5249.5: 11.7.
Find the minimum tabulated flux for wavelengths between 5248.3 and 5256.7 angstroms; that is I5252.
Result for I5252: 9.91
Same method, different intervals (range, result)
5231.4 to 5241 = 9.41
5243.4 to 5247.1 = 10.5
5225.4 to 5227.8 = 9.15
